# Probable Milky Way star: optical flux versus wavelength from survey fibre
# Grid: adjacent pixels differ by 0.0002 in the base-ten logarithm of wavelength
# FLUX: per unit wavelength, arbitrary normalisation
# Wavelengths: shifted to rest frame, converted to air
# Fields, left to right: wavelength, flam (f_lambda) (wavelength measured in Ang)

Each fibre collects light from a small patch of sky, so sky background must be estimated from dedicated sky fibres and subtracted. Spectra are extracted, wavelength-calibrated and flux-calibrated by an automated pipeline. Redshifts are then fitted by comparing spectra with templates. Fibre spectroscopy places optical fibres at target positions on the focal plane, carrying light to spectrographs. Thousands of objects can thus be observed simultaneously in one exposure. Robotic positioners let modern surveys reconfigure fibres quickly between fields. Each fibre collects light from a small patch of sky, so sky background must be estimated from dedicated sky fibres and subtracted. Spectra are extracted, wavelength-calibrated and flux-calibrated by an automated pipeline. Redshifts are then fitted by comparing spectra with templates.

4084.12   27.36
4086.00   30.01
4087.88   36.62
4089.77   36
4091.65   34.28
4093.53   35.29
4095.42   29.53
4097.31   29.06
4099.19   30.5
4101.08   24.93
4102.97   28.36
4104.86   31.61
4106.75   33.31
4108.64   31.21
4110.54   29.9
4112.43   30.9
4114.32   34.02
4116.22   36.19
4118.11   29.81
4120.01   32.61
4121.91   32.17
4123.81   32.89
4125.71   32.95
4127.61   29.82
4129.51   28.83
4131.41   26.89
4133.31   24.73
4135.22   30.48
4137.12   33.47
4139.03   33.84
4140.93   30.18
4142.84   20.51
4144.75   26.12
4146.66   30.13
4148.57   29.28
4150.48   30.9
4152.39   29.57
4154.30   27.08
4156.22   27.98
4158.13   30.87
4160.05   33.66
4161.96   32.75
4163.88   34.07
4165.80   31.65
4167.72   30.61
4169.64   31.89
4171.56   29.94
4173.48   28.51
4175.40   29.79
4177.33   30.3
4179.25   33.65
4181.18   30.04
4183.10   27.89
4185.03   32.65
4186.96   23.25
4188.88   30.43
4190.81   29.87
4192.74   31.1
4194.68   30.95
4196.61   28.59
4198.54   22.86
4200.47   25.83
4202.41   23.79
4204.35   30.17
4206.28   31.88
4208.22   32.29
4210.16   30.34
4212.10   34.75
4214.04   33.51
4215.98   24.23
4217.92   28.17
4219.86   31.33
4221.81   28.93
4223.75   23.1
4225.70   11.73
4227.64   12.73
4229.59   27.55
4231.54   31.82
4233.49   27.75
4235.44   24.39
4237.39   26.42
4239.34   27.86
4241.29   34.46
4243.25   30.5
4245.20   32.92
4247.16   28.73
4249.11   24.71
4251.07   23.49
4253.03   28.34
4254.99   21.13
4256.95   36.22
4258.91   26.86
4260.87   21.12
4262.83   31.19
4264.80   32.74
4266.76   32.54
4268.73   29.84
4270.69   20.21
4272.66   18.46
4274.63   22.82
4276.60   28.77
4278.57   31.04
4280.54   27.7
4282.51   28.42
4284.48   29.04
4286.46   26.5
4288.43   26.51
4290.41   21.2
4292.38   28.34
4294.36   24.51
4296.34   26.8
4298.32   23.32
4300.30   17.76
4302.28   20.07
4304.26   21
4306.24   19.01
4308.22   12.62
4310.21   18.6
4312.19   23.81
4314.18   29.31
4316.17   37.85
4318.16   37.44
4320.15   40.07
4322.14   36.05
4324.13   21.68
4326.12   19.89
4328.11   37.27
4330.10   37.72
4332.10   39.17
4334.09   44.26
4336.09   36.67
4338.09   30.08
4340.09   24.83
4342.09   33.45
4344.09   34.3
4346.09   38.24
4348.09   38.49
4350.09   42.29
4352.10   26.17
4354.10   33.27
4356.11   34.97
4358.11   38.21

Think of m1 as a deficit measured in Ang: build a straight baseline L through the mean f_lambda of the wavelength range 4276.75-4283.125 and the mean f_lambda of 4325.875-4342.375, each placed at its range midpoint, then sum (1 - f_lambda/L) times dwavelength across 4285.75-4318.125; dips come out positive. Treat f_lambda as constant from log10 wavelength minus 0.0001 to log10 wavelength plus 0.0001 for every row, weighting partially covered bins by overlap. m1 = 7.5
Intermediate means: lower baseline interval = 29.1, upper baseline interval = 34.3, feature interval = 24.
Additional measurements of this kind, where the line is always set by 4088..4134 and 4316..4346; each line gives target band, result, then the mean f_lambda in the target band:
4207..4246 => 5.9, 27.7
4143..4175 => 1.8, 30.1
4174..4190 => 1.2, 29.7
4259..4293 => 6.6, 26.8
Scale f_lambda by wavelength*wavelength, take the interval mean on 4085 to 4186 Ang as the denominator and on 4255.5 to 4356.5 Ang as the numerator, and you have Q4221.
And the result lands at 1.02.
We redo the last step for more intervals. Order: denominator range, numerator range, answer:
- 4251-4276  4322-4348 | 1.30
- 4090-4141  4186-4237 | 0.92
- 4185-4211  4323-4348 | 1.24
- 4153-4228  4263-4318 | 0.92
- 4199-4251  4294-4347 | 1.11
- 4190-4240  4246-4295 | 1.01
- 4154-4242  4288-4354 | 1.09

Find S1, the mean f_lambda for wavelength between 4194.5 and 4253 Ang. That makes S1 27.5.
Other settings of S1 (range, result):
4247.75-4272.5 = 27.1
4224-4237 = 22.9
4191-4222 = 29.3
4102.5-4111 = 31.1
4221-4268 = 27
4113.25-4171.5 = 30.5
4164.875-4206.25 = 29.3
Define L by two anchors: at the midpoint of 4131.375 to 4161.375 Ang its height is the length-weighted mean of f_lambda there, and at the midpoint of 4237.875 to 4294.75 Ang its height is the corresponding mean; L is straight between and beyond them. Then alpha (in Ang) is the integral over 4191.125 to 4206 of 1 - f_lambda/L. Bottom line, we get 0.29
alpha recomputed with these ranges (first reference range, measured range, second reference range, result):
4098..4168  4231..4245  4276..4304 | -1.0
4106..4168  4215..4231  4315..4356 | 4.2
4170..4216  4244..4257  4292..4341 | 0.7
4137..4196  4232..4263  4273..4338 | 1.0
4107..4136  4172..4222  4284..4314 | -3.7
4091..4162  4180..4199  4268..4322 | -0.2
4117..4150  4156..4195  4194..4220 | -1.6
